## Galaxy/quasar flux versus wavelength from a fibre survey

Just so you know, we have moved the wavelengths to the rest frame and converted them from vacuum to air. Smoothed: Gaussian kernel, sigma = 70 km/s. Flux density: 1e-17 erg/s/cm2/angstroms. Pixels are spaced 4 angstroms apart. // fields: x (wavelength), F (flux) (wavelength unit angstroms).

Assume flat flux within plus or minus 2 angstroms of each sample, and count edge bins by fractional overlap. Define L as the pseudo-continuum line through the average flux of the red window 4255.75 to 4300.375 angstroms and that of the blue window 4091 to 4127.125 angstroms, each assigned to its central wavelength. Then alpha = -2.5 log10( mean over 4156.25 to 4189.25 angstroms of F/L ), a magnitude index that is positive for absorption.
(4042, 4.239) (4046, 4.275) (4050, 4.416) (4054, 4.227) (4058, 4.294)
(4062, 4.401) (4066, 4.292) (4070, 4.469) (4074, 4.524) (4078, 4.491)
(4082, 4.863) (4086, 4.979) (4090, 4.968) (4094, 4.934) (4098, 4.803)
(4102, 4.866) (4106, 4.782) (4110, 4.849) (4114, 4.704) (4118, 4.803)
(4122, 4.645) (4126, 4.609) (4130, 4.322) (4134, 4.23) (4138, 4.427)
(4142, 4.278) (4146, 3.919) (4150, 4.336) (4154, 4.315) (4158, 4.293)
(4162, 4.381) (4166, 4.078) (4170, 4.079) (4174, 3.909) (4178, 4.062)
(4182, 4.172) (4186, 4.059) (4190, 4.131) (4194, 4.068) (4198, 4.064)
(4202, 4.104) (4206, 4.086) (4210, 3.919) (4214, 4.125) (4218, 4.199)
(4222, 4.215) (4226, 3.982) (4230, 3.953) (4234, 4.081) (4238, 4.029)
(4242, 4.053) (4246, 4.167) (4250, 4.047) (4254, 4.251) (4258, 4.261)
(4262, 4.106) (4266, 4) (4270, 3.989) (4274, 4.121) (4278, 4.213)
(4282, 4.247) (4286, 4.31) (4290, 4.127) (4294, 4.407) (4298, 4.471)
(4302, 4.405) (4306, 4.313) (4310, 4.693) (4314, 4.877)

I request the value 0.11 mag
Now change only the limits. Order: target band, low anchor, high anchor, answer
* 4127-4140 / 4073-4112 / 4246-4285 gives 0.074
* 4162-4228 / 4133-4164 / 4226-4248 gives 0.018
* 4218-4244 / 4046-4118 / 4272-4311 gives 0.089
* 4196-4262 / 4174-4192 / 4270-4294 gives 0.011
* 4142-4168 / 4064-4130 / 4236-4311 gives 0.080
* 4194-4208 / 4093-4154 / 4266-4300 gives 0.079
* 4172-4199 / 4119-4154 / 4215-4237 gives 0.037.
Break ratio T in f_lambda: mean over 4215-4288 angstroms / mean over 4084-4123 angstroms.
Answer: 0.9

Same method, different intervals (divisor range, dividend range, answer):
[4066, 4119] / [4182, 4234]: 0.86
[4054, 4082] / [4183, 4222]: 0.92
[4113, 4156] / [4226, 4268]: 0.93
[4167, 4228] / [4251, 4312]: 1.04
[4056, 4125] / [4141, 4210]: 0.88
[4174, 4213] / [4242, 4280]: 1.01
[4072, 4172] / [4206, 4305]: 0.92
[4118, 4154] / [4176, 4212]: 0.93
